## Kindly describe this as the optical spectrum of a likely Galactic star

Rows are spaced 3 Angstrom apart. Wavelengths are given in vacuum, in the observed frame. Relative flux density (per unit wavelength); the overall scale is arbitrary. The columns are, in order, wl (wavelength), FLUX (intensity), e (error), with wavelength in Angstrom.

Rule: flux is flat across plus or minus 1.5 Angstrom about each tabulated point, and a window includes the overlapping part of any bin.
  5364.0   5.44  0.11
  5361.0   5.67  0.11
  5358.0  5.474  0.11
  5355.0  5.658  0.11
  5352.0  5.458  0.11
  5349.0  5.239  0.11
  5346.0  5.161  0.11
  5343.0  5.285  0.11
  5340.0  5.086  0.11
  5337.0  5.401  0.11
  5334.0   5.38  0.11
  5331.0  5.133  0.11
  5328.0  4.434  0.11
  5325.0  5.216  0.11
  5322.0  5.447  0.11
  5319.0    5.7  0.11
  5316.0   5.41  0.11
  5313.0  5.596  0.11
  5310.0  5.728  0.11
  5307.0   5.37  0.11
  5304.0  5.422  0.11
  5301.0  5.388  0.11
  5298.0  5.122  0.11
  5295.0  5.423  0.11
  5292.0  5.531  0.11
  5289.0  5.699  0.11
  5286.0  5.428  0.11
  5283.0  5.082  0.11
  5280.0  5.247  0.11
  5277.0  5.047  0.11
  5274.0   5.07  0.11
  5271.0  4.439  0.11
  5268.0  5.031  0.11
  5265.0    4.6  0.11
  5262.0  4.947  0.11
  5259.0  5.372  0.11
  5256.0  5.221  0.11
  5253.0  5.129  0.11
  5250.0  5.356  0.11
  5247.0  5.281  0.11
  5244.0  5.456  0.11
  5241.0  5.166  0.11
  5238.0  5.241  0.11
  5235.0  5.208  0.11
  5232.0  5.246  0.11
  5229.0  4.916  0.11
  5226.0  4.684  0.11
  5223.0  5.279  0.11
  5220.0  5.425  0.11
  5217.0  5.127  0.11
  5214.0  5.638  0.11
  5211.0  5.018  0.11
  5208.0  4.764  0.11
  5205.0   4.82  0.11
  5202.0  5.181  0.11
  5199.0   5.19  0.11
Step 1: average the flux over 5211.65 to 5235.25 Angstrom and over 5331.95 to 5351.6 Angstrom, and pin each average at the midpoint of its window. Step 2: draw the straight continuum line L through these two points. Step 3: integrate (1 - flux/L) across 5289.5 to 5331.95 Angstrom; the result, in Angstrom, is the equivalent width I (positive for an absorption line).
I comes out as -1.0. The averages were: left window 5.18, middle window 5.36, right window 5.27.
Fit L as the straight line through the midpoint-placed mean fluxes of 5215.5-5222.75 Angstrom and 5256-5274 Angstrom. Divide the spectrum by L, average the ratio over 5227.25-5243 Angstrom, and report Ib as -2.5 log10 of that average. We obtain 0.00 mag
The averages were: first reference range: 5.28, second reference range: 4.92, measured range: 5.16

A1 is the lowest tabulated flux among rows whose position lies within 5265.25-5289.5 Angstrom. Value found 4.439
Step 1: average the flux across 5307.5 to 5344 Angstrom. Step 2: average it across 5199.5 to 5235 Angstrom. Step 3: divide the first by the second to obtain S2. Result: 1.04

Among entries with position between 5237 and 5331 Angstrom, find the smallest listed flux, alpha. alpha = 4.434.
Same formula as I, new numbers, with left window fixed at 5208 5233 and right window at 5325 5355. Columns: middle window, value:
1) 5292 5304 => -0.40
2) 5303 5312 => -0.58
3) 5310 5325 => -0.97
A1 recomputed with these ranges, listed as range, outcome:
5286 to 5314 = 5.122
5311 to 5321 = 5.41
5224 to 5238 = 4.684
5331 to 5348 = 5.086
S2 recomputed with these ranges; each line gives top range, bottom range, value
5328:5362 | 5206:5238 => 1.04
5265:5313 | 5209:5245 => 1.01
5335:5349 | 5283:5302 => 0.97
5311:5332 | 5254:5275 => 1.07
